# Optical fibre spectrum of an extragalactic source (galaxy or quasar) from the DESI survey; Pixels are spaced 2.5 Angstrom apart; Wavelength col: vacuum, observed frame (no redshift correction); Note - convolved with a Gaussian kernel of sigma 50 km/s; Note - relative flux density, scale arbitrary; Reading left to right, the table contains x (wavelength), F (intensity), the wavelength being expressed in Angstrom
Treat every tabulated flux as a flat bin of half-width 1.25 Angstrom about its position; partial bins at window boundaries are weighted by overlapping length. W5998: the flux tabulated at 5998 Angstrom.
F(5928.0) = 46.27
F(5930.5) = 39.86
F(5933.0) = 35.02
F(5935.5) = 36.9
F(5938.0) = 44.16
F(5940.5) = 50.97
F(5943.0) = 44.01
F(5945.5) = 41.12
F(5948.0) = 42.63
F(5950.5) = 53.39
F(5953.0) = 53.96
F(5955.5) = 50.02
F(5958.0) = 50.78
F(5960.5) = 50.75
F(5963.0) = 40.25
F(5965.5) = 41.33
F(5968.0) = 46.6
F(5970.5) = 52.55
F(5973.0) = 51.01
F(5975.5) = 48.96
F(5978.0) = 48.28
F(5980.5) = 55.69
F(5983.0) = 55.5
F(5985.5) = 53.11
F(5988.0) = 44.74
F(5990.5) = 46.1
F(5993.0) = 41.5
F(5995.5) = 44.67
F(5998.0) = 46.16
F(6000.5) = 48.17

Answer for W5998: 46.16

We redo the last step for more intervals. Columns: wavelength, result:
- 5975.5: 48.96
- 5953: 53.96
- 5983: 55.5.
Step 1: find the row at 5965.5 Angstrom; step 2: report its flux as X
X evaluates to 41.33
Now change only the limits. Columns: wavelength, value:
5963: 40.25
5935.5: 36.9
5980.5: 55.69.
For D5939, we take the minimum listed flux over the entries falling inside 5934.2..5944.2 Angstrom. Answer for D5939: 36.9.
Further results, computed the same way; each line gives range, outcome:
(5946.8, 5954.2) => 42.63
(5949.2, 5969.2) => 40.25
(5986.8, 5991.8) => 44.74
